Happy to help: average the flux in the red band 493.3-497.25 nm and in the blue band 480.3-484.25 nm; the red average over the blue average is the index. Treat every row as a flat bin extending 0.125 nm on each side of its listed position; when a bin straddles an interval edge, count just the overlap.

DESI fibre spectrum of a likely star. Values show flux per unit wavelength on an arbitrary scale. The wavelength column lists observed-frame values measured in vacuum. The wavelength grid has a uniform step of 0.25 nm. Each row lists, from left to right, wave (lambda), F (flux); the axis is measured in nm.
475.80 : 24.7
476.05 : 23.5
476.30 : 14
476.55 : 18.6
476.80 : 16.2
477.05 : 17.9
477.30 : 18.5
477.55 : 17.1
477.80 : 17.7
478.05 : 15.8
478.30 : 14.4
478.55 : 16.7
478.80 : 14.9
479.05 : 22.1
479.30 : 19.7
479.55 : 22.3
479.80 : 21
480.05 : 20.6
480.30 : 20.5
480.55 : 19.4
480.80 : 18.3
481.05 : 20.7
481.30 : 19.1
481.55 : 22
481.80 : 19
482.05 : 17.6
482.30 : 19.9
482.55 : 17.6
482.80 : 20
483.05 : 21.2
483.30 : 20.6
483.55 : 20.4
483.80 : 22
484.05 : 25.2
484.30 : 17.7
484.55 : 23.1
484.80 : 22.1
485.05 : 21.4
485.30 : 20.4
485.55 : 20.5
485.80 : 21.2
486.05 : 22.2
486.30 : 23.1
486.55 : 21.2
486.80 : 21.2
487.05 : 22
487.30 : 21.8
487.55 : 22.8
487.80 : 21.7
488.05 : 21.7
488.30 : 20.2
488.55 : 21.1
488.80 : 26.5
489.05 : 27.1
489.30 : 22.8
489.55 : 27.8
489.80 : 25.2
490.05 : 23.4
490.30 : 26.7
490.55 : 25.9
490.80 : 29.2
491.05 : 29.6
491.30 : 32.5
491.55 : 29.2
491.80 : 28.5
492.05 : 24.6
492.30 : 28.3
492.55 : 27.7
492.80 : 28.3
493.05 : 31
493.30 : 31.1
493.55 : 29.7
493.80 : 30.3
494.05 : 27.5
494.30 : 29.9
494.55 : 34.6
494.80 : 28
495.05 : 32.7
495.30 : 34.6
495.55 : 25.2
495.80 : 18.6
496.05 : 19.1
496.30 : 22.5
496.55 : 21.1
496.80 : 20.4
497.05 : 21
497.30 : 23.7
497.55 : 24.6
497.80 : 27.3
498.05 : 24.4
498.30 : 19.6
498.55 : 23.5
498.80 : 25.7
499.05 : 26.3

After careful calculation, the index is 1.31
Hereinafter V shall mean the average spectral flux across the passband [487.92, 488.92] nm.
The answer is 22.4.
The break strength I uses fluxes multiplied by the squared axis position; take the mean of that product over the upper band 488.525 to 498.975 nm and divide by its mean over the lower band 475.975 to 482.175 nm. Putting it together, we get 1.5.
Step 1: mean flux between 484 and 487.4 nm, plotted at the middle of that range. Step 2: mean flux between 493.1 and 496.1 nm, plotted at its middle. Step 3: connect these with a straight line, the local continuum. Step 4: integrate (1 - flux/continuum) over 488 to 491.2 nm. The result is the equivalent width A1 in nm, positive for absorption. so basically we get -0.072 nm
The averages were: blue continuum 21.6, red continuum 28.7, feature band 25.3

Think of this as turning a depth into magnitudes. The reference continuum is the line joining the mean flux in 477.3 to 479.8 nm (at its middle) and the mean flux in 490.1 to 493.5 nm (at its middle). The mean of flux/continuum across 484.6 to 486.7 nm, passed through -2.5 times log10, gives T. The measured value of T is 0.10 mag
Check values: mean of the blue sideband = 18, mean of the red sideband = 28.6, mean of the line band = 21.6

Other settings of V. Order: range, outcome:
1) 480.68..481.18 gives 19.5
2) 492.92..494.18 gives 29.9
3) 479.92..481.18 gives 19.9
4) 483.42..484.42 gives 21.3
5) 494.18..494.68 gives 32.2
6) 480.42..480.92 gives 18.9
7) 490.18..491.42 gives 28.8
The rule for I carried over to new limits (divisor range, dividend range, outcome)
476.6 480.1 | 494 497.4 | 1.51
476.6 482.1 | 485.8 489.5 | 1.25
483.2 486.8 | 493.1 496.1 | 1.39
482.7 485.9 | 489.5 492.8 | 1.34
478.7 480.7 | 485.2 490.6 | 1.18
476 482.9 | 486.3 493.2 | 1.42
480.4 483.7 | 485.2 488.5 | 1.12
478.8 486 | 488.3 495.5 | 1.43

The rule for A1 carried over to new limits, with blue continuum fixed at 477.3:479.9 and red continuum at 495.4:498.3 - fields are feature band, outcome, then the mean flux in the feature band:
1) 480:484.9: -0.322 nm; 20.3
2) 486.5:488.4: -0.126 nm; 21.6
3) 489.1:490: -0.195 nm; 25.3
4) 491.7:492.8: -0.305 nm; 27.4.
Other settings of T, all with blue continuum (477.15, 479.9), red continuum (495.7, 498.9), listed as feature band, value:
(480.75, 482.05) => -0.049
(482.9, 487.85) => -0.098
